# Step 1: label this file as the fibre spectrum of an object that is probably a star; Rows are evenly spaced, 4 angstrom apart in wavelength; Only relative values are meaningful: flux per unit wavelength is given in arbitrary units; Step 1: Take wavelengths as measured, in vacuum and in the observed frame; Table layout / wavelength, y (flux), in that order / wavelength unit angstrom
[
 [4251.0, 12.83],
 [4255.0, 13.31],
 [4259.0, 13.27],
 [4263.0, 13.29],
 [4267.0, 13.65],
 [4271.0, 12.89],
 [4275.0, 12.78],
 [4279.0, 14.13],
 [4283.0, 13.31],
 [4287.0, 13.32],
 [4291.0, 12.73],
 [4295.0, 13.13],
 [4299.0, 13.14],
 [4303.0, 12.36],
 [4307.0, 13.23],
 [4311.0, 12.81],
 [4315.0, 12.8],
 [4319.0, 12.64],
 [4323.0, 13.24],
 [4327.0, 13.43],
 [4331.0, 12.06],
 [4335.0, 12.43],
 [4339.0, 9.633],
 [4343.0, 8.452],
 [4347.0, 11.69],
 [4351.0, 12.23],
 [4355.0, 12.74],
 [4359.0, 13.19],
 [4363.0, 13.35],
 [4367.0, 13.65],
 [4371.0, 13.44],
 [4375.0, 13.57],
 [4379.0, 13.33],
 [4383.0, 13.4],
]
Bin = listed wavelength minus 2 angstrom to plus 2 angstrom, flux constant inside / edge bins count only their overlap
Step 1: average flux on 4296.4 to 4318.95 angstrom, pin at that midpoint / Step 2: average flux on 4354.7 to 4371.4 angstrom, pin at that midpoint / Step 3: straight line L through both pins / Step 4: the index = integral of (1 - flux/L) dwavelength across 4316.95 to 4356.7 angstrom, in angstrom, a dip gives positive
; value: 3.8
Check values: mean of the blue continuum 12.9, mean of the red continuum 13.3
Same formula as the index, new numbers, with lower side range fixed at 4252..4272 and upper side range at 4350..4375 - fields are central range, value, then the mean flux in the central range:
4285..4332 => 1.1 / 12.9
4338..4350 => 2.8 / 10.1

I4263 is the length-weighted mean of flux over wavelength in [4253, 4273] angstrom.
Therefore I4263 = 13.3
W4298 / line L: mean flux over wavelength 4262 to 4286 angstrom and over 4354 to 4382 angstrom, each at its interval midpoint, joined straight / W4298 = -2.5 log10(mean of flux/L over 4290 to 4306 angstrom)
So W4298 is 0.04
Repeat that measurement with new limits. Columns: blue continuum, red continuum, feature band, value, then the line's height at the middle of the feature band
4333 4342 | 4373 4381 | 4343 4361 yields -0.02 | 11.7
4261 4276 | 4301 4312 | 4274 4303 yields -0.02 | 13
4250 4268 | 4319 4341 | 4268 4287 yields -0.03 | 13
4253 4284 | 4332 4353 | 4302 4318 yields -0.07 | 12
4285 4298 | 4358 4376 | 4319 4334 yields 0.03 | 13.2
